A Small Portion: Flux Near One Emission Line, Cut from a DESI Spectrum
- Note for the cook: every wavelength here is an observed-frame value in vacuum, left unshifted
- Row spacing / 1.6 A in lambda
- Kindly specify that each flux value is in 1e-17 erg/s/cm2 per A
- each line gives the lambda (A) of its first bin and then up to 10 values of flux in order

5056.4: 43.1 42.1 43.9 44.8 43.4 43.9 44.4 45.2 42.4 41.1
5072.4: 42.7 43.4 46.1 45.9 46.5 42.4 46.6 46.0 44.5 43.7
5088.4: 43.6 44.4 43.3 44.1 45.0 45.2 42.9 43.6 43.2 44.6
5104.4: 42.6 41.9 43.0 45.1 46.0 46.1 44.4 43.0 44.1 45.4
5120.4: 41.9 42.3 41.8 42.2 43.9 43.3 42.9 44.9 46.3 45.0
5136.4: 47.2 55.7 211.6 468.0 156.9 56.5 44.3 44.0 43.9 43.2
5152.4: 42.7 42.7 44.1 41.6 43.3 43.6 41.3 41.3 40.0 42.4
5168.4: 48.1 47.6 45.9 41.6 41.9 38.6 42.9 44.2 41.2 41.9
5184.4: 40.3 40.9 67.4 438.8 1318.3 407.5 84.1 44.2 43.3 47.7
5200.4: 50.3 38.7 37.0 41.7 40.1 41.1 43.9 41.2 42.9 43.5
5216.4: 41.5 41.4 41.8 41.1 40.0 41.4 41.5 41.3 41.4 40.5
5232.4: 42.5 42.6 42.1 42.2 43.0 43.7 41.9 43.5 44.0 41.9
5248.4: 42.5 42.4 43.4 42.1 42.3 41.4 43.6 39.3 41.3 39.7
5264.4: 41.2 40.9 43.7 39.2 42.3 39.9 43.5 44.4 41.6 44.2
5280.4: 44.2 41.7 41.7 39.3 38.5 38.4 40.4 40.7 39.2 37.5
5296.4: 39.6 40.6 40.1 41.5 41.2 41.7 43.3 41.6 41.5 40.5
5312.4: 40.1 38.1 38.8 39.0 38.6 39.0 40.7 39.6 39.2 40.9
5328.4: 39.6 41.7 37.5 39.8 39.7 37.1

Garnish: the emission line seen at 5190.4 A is [O III]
